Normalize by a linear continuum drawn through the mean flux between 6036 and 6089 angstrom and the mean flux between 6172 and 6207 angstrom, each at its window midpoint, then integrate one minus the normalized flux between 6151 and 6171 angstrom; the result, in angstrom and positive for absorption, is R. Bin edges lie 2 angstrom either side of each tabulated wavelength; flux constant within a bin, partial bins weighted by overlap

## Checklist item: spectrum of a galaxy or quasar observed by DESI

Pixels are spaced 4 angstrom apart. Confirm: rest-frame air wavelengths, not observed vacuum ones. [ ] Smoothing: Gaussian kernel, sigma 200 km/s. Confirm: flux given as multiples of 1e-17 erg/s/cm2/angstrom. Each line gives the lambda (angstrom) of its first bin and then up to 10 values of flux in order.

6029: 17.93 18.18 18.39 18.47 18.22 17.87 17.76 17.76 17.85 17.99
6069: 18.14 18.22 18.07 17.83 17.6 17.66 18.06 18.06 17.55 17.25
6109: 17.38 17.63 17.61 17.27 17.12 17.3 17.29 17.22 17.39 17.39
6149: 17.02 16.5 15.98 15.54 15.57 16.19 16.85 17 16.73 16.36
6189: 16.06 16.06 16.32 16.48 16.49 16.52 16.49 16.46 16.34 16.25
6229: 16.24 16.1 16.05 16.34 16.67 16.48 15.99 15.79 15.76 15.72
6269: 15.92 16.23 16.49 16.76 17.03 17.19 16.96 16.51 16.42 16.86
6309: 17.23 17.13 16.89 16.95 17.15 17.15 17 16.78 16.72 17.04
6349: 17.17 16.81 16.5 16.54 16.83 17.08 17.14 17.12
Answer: 1.0 angstrom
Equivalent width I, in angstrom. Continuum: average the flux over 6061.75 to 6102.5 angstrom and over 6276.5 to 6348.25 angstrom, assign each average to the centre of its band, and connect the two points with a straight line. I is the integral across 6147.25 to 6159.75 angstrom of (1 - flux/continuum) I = 0.8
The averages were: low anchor 17.9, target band 16.4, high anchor 16.9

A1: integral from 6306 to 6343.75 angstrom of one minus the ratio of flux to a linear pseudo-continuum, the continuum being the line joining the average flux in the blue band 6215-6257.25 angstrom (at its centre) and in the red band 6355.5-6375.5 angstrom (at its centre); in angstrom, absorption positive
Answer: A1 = -0.78 angstrom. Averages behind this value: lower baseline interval 16.3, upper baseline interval 16.8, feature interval 17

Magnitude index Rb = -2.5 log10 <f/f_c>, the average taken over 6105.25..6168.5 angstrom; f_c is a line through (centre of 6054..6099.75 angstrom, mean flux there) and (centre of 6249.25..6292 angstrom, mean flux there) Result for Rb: 0.03 mag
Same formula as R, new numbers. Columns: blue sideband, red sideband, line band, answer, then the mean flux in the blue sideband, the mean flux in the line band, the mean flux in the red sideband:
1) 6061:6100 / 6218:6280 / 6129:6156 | 0.3 angstrom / 17.9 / 17.1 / 16.2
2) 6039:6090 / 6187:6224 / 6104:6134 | 0.0 angstrom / 18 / 17.4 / 16.4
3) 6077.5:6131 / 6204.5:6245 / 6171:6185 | 0.0 angstrom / 17.6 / 16.8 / 16.3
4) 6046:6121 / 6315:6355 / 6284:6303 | 0.3 angstrom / 17.8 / 16.8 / 17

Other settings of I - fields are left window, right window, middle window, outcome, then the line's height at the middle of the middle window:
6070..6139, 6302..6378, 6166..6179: 0.61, 17.4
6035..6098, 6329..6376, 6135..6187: 3.06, 17.6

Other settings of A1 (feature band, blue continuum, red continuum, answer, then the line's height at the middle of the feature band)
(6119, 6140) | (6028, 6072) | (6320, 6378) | 0.6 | 17.8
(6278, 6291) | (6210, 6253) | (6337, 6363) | -0.3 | 16.5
